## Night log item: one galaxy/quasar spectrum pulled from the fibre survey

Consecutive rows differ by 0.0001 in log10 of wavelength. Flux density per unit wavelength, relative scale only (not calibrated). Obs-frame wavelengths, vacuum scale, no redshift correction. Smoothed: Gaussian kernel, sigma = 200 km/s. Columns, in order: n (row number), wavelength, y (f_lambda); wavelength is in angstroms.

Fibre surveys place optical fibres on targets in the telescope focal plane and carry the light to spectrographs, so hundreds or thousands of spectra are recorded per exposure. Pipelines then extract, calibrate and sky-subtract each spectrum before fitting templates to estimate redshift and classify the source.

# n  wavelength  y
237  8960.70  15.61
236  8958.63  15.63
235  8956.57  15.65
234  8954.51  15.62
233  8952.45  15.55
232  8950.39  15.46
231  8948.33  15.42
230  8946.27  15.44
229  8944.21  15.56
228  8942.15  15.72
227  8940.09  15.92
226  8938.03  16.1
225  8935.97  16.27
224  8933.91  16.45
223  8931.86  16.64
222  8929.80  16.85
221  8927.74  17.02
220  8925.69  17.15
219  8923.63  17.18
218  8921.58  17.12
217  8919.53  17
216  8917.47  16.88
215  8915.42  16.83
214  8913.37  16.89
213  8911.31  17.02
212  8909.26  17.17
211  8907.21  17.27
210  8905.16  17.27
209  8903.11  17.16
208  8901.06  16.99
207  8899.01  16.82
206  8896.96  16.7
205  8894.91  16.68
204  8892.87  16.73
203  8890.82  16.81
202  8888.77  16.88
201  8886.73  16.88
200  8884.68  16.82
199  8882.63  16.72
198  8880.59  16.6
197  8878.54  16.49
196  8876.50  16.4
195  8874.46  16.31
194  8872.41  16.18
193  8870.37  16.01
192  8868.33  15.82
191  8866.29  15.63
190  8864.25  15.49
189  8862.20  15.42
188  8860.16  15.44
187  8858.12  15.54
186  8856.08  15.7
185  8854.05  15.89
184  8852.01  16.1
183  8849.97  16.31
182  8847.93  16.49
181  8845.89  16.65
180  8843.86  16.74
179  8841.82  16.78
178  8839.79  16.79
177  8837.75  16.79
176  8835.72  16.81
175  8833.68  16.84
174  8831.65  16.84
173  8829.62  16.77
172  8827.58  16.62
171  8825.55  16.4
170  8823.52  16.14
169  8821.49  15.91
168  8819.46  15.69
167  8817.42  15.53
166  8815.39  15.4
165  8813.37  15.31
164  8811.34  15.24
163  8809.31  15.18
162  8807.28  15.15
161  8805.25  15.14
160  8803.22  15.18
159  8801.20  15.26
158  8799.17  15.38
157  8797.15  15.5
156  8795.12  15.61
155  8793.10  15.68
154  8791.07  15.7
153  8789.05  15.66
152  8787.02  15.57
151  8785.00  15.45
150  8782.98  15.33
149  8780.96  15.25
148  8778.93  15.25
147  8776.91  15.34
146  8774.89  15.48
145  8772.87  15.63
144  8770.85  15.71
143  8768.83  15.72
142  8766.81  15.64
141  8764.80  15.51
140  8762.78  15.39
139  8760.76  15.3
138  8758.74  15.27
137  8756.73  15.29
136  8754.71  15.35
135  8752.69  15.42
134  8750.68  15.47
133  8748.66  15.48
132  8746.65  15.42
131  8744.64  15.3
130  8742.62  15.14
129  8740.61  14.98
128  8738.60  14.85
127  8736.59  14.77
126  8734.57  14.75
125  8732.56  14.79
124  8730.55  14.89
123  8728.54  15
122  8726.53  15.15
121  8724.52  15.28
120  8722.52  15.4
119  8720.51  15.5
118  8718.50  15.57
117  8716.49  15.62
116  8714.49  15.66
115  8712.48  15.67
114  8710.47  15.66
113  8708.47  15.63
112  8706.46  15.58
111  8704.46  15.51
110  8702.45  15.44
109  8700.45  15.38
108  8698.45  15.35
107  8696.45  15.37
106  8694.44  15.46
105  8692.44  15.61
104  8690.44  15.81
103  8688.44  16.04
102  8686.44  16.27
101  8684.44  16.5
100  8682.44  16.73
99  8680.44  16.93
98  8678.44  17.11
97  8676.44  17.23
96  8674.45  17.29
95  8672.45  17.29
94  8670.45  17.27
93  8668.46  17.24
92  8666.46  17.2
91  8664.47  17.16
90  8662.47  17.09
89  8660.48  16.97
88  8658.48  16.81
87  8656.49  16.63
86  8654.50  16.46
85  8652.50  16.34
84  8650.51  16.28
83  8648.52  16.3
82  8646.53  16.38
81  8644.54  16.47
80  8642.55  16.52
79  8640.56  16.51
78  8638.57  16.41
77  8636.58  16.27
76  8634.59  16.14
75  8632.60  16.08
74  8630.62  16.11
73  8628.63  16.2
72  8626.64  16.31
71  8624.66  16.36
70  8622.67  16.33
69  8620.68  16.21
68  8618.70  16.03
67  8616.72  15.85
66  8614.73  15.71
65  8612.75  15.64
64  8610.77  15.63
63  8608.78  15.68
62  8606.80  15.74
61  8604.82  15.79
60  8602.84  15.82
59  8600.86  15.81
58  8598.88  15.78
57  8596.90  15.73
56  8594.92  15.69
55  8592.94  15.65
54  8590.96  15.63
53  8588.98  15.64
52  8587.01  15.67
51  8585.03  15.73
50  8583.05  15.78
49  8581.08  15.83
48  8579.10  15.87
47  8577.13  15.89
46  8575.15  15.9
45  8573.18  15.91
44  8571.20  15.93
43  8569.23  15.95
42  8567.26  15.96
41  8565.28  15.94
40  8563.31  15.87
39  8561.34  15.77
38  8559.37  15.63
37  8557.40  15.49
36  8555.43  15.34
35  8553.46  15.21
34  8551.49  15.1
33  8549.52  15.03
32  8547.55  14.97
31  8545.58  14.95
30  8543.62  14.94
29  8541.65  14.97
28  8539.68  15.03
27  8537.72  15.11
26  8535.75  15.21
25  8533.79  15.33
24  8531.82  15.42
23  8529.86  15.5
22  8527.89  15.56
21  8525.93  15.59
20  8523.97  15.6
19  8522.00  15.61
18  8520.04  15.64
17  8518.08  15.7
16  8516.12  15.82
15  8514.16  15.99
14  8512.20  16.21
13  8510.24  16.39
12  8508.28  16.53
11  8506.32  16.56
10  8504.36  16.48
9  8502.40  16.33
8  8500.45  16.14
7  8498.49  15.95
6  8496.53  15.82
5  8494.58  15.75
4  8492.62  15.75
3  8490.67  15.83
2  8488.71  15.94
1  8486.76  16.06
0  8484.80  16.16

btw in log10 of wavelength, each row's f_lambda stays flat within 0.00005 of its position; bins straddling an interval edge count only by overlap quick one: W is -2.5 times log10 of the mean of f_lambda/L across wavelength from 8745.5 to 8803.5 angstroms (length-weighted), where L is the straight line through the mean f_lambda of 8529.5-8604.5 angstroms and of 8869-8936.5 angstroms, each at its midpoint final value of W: 0.06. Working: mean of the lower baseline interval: 15.6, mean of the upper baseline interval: 16.8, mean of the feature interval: 15.5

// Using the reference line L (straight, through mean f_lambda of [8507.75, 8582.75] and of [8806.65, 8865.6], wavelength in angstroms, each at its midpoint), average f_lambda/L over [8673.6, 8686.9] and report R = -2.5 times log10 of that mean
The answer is -0.07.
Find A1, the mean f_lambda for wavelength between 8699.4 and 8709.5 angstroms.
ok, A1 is 15.5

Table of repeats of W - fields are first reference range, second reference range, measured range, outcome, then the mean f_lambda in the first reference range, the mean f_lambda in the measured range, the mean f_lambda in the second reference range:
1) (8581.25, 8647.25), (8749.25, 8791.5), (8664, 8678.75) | -0.10 mag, 16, 17.2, 15.5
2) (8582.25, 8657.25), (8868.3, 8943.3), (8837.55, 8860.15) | 0.02 mag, 16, 16.3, 16.7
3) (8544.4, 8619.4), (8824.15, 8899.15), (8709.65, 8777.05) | 0.05 mag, 15.7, 15.3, 16.4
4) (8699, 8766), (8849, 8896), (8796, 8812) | 0.04 mag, 15.3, 15.3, 16.2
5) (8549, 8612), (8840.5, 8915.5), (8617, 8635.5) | -0.02 mag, 15.7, 16.2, 16.5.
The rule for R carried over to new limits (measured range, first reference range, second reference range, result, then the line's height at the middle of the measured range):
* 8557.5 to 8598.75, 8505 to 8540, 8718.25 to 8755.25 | -0.01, 15.6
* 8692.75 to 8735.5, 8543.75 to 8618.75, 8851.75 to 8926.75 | 0.05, 16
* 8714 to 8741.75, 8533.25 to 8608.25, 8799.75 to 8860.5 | 0.05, 15.8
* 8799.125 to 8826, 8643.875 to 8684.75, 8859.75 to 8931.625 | 0.08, 16.7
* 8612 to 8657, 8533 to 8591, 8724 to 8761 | -0.06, 15.4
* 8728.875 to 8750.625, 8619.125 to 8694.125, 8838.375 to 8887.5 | 0.09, 16.4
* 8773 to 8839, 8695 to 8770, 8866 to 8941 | 0.01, 15.9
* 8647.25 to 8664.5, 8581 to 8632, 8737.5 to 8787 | -0.06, 15.7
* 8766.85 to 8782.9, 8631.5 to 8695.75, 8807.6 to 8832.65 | 0.04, 16.1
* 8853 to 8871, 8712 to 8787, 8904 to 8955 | 0.03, 16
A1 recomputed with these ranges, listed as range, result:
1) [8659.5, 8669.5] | 17.1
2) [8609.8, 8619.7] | 15.8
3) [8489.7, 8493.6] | 15.8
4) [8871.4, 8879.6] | 16.3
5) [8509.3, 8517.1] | 16.1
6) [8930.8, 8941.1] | 16.3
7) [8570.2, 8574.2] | 15.9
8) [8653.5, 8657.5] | 16.6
